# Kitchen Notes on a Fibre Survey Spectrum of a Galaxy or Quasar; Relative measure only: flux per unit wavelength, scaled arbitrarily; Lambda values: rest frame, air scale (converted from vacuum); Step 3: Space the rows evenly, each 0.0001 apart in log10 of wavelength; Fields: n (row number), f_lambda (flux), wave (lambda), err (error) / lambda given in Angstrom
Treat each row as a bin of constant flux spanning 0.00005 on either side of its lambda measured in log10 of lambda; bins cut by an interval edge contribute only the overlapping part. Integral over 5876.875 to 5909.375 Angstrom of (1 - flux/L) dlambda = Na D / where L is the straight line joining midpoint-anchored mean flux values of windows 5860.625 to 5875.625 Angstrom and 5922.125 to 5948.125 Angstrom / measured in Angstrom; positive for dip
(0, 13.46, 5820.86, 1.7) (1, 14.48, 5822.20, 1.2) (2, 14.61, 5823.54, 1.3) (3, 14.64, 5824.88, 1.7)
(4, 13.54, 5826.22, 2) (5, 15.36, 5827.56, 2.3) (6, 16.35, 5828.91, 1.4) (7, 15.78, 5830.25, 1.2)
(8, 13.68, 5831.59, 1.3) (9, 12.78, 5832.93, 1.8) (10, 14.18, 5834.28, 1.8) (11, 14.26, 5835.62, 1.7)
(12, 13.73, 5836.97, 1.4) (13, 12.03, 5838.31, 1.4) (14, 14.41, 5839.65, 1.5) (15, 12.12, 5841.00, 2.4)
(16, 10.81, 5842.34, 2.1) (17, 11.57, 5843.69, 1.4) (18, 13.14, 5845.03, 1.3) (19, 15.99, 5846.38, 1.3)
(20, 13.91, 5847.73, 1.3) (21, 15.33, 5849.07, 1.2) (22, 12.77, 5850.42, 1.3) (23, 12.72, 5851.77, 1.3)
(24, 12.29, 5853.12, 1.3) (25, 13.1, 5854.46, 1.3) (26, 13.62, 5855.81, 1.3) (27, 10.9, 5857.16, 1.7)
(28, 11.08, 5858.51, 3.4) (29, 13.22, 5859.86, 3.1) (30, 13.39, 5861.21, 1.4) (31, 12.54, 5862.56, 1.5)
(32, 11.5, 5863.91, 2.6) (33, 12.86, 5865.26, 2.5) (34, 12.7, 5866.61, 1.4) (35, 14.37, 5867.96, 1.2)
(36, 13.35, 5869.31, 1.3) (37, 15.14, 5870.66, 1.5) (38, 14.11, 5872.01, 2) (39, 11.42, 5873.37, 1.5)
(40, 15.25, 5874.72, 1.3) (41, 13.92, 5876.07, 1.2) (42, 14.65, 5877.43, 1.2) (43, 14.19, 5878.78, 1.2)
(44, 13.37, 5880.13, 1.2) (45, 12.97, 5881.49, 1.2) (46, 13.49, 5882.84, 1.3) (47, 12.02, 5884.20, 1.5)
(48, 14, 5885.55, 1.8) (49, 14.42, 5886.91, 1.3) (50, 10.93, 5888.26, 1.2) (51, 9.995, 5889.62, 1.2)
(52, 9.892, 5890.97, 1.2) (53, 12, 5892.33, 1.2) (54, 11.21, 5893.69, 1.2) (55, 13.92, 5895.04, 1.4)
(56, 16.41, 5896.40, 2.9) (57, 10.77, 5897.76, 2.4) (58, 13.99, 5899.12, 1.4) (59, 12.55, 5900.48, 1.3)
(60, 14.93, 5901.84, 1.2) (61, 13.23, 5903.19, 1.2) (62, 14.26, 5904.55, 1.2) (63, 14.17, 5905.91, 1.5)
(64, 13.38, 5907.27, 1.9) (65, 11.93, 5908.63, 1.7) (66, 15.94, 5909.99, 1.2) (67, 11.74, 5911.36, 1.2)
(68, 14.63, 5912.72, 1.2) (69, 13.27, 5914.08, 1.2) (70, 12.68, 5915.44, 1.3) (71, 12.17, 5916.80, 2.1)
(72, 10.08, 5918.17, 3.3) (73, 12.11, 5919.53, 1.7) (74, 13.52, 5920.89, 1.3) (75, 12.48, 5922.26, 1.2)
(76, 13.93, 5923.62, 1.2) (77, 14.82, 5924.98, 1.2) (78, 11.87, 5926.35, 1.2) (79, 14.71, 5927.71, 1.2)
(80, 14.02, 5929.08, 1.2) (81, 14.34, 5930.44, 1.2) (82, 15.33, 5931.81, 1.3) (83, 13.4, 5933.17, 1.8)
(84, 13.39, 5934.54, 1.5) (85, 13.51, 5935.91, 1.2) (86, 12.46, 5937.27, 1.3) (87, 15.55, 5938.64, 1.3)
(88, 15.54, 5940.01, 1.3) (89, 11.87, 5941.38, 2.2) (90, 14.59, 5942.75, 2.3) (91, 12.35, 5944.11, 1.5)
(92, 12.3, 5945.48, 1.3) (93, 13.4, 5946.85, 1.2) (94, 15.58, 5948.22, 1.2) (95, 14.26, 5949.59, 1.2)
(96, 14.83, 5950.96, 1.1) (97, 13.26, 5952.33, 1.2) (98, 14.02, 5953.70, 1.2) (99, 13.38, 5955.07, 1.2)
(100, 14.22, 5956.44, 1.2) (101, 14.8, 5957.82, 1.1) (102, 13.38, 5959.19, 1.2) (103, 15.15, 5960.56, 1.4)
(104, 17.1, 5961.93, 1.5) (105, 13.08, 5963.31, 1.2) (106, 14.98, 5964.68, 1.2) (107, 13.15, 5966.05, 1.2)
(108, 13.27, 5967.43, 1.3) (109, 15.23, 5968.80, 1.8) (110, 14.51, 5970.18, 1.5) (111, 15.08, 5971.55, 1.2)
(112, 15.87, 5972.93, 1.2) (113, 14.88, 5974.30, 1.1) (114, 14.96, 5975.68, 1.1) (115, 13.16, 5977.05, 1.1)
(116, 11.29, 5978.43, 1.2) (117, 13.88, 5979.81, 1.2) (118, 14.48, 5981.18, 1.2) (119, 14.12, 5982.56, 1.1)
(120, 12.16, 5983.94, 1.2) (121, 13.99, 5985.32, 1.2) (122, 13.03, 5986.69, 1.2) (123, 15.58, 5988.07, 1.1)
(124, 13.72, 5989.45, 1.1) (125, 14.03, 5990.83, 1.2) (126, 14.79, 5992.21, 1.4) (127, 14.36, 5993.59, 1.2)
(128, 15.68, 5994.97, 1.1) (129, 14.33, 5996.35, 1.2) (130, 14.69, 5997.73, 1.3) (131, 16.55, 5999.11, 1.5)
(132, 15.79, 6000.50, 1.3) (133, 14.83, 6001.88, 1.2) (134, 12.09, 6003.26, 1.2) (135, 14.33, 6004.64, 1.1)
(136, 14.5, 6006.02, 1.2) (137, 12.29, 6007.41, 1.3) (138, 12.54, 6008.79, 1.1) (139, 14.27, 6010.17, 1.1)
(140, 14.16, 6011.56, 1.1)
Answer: 1.1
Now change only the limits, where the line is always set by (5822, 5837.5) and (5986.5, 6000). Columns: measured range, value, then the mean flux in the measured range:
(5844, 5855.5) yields 0.7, 13.6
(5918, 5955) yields 2.5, 13.7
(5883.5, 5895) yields 2.1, 11.9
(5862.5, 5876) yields 1.1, 13.4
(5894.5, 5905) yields 0.6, 13.7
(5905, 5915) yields 0.7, 13.6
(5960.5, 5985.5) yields 0.8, 14.2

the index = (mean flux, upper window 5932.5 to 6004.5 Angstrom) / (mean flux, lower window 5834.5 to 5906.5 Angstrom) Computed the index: 1.1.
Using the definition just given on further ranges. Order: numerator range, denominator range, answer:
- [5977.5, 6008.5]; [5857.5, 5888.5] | 1.06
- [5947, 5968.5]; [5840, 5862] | 1.11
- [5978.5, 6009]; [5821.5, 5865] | 1.05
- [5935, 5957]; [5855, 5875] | 1.06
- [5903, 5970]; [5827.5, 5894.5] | 1.04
